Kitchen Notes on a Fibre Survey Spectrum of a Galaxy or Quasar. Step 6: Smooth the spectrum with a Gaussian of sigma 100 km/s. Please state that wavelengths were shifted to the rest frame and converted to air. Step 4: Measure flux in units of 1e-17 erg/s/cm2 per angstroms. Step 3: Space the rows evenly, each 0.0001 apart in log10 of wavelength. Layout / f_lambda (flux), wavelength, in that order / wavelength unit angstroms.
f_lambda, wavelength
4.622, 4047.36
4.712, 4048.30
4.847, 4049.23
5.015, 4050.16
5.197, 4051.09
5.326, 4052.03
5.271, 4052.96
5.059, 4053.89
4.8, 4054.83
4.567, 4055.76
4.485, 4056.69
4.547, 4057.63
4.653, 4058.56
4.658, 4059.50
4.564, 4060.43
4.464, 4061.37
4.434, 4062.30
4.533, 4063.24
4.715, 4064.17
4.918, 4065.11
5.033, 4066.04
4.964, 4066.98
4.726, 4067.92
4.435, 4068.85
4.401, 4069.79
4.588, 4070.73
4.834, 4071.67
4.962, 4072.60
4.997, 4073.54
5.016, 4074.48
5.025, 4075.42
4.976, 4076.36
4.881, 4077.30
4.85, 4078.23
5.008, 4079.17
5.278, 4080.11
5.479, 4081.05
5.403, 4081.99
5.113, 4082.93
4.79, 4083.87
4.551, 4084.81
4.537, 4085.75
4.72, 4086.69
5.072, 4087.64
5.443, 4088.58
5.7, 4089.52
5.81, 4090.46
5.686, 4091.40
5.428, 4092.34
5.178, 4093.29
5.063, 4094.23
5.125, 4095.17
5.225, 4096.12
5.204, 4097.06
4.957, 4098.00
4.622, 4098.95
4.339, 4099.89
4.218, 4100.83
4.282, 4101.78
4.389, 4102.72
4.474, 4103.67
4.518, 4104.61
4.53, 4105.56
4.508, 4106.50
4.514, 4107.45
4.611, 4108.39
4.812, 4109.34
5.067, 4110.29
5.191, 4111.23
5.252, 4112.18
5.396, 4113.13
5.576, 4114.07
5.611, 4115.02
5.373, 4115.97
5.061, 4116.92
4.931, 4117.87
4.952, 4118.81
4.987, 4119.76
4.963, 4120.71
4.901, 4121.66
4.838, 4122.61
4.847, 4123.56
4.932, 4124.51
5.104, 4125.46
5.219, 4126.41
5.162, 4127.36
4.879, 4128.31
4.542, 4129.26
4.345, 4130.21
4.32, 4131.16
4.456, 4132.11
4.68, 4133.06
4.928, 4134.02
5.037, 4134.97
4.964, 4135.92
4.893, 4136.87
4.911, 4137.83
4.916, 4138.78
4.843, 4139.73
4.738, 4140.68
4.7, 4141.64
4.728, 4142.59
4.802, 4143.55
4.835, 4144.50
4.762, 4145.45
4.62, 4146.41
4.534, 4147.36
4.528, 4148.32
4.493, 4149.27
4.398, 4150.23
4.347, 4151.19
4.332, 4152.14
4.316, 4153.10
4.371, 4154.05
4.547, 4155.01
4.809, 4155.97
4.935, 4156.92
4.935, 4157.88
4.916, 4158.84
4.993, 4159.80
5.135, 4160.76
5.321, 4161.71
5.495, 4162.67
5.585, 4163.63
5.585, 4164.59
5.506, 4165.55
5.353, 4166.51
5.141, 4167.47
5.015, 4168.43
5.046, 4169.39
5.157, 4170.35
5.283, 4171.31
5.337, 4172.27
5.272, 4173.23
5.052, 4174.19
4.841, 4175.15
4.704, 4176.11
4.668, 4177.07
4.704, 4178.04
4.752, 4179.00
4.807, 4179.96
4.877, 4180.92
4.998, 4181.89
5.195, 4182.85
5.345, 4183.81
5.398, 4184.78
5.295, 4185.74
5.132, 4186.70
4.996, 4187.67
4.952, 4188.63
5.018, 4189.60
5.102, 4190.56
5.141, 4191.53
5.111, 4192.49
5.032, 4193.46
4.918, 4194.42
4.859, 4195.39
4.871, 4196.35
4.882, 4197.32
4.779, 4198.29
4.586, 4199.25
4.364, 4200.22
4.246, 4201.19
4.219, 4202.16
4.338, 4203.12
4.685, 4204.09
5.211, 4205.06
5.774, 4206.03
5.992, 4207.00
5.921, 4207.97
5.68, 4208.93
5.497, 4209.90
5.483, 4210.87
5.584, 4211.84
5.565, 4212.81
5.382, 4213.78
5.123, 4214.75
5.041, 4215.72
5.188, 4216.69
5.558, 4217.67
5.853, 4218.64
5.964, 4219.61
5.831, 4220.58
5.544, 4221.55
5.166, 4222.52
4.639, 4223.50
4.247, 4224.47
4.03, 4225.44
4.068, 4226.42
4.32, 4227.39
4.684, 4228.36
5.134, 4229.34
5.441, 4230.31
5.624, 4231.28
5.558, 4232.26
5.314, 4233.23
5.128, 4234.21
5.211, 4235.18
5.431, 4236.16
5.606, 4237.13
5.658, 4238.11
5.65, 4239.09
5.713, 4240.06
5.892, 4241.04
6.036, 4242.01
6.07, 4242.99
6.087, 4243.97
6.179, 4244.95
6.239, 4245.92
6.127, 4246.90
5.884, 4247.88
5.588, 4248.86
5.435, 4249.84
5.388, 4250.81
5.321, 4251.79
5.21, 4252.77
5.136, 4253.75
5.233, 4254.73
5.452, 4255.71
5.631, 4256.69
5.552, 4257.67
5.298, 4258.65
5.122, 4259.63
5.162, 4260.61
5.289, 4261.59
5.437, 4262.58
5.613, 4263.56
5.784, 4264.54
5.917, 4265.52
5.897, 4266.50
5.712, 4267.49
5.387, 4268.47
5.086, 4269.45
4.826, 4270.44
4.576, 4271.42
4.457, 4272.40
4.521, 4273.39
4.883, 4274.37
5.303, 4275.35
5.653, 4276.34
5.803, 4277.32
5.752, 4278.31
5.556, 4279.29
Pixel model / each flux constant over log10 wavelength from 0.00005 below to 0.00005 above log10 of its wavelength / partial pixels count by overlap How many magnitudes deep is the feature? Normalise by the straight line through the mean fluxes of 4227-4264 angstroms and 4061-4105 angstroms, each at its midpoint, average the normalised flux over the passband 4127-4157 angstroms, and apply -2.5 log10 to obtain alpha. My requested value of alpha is 0.10 mag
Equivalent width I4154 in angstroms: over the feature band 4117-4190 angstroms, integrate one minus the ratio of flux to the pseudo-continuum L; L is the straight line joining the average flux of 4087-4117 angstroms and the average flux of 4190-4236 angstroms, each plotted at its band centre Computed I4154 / 2.0 angstroms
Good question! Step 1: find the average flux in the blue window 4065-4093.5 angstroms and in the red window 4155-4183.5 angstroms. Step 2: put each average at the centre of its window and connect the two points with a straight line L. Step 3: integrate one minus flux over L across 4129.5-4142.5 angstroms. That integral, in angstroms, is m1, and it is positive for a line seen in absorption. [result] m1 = 0.81 angstroms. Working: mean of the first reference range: 5.03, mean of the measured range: 4.75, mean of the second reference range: 5.08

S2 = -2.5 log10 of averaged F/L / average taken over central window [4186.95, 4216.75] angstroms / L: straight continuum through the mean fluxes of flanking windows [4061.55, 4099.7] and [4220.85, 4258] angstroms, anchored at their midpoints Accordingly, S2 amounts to 0.04 mag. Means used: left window 4.98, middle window 5.08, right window 5.39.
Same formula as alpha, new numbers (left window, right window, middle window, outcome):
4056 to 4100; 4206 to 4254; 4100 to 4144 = 0.051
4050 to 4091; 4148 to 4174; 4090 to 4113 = 0.010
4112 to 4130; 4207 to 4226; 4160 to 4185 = 0.017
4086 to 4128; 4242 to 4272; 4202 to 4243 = 0.020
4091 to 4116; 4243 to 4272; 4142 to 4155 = 0.123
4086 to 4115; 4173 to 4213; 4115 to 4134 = 0.022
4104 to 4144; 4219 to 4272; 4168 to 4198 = 0.025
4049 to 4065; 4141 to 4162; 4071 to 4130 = -0.054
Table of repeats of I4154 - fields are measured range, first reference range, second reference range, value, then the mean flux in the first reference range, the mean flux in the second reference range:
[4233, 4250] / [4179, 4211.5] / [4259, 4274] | -1.87 angstroms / 5.05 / 5.25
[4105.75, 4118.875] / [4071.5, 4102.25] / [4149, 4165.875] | -0.20 angstroms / 5.03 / 4.89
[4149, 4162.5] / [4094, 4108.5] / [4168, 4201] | 0.40 angstroms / 4.66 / 4.98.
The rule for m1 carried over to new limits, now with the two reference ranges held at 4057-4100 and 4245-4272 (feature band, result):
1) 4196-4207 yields 1.08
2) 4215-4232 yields 0.88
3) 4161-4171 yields -0.24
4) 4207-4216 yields -0.31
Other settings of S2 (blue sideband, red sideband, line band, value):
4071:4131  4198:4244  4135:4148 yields 0.06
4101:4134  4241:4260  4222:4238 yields 0.11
